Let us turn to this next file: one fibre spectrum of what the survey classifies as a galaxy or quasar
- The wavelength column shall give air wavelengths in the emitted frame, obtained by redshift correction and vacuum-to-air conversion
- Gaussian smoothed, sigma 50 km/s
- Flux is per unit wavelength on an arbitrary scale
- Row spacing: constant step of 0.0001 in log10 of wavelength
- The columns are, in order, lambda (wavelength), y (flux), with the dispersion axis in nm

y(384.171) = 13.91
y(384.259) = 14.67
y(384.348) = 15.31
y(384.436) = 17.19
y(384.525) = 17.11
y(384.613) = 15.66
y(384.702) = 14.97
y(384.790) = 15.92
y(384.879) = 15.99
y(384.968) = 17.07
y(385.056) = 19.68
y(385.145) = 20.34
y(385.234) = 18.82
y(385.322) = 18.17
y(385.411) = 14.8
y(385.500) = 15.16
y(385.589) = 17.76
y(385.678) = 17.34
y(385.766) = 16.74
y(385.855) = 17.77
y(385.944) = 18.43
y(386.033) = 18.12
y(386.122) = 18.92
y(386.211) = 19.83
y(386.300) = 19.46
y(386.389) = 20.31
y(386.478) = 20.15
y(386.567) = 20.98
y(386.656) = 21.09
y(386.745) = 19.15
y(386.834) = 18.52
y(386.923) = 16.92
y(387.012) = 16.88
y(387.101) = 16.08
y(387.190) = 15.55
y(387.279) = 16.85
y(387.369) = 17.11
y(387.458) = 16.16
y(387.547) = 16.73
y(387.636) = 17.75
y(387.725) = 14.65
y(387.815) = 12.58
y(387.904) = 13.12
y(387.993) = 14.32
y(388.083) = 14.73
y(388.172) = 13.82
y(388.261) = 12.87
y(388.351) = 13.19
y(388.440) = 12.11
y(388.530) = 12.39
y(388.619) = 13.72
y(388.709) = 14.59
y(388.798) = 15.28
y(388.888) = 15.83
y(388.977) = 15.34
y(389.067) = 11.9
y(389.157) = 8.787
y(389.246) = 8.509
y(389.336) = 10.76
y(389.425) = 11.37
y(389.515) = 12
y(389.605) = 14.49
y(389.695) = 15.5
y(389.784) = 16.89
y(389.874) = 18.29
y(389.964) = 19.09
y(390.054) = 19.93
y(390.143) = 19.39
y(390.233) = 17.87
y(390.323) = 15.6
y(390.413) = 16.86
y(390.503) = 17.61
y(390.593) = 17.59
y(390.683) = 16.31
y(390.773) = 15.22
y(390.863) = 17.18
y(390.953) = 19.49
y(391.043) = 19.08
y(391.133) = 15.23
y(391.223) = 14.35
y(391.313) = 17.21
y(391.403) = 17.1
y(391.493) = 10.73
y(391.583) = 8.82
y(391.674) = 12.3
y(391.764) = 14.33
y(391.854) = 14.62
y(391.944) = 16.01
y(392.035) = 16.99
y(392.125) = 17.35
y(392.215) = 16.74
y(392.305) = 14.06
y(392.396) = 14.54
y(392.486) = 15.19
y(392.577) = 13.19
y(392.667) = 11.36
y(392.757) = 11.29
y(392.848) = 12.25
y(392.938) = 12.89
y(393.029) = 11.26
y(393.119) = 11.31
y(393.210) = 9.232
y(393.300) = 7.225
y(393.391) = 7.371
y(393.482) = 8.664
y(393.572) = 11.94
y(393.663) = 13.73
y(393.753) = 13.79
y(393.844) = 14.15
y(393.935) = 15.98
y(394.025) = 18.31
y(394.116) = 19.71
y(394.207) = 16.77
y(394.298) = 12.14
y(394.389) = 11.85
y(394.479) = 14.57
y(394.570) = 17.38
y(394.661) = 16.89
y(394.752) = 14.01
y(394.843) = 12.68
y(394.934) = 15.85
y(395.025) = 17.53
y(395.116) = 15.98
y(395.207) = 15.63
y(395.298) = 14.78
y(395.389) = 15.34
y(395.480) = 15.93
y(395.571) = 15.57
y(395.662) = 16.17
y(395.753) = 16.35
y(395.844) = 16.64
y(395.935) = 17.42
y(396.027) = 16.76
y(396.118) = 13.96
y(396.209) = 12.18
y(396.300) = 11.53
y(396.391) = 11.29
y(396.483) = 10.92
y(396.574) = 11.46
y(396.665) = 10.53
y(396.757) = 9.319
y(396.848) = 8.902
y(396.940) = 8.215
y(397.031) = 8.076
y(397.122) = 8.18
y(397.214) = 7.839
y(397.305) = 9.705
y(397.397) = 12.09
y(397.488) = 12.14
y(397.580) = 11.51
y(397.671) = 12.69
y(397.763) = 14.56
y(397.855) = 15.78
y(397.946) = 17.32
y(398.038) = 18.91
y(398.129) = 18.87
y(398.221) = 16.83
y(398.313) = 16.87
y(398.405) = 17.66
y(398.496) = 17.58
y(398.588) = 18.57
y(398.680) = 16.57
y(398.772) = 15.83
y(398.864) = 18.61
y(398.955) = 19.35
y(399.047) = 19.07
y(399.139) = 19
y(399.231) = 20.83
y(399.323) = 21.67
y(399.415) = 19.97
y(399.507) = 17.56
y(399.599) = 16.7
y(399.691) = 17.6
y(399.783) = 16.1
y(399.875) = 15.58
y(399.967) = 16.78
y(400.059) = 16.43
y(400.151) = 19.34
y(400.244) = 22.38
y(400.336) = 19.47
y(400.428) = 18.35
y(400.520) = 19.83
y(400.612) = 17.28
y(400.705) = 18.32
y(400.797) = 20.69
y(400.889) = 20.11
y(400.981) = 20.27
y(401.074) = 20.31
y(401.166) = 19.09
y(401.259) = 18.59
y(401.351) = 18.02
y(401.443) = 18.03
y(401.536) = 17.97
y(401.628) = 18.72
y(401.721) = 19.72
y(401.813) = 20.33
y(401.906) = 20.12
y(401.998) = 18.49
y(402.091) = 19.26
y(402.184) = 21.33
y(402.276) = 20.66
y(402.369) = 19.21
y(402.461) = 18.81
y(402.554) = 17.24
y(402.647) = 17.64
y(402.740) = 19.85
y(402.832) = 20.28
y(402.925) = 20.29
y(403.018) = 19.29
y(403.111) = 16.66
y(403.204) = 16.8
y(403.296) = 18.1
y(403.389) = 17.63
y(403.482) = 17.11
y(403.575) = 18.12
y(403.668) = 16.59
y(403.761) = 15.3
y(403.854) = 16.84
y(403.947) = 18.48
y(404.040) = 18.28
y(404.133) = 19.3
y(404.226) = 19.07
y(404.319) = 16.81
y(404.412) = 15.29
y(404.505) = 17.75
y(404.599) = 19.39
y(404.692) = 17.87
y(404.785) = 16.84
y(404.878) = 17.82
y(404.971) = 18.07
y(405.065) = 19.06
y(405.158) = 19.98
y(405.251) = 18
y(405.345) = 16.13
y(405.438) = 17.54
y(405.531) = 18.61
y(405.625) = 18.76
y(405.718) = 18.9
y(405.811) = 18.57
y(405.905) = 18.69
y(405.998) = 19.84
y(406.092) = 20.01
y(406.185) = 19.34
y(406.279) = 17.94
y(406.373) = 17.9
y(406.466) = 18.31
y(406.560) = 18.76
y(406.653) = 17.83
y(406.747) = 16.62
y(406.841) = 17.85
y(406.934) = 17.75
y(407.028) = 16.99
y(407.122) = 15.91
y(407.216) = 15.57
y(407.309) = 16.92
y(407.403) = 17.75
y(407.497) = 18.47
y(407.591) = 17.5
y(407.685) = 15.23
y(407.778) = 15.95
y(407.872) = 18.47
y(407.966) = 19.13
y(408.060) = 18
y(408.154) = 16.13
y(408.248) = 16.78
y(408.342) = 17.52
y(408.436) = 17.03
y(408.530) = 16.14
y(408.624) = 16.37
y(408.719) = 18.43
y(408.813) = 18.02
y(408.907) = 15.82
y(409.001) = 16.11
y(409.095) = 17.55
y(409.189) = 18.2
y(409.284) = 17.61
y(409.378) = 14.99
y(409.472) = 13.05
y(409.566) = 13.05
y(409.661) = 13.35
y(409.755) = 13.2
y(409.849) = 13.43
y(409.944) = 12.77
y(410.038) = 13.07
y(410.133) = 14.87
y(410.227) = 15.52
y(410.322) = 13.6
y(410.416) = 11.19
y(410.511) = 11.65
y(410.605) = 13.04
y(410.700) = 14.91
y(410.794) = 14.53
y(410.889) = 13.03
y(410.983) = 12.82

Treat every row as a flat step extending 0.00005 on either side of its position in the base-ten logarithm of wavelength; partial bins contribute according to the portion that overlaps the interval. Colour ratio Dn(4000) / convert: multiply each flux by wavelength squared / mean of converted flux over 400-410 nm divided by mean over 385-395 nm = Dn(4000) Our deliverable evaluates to 1.26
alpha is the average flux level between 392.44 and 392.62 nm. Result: 14.2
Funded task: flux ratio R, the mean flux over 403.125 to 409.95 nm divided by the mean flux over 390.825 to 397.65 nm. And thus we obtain 1.27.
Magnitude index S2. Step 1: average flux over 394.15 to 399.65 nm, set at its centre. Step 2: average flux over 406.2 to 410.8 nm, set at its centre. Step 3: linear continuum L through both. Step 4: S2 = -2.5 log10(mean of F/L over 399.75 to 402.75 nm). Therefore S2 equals -0.23 mag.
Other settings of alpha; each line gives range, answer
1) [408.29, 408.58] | 16.9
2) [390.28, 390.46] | 16.2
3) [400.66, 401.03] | 19.9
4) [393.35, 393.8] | 11.1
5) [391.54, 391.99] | 13.2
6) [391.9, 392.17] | 16.8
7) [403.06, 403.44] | 17.3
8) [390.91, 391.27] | 17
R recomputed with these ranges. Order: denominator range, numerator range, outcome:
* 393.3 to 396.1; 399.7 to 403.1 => 1.28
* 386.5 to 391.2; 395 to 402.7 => 1.05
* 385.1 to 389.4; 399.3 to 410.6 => 1.10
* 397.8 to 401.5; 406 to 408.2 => 0.96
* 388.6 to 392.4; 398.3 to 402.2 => 1.23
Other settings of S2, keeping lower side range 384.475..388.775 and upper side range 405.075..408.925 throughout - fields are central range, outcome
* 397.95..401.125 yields -0.07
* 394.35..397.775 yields 0.28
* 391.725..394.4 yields 0.25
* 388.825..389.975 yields 0.23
